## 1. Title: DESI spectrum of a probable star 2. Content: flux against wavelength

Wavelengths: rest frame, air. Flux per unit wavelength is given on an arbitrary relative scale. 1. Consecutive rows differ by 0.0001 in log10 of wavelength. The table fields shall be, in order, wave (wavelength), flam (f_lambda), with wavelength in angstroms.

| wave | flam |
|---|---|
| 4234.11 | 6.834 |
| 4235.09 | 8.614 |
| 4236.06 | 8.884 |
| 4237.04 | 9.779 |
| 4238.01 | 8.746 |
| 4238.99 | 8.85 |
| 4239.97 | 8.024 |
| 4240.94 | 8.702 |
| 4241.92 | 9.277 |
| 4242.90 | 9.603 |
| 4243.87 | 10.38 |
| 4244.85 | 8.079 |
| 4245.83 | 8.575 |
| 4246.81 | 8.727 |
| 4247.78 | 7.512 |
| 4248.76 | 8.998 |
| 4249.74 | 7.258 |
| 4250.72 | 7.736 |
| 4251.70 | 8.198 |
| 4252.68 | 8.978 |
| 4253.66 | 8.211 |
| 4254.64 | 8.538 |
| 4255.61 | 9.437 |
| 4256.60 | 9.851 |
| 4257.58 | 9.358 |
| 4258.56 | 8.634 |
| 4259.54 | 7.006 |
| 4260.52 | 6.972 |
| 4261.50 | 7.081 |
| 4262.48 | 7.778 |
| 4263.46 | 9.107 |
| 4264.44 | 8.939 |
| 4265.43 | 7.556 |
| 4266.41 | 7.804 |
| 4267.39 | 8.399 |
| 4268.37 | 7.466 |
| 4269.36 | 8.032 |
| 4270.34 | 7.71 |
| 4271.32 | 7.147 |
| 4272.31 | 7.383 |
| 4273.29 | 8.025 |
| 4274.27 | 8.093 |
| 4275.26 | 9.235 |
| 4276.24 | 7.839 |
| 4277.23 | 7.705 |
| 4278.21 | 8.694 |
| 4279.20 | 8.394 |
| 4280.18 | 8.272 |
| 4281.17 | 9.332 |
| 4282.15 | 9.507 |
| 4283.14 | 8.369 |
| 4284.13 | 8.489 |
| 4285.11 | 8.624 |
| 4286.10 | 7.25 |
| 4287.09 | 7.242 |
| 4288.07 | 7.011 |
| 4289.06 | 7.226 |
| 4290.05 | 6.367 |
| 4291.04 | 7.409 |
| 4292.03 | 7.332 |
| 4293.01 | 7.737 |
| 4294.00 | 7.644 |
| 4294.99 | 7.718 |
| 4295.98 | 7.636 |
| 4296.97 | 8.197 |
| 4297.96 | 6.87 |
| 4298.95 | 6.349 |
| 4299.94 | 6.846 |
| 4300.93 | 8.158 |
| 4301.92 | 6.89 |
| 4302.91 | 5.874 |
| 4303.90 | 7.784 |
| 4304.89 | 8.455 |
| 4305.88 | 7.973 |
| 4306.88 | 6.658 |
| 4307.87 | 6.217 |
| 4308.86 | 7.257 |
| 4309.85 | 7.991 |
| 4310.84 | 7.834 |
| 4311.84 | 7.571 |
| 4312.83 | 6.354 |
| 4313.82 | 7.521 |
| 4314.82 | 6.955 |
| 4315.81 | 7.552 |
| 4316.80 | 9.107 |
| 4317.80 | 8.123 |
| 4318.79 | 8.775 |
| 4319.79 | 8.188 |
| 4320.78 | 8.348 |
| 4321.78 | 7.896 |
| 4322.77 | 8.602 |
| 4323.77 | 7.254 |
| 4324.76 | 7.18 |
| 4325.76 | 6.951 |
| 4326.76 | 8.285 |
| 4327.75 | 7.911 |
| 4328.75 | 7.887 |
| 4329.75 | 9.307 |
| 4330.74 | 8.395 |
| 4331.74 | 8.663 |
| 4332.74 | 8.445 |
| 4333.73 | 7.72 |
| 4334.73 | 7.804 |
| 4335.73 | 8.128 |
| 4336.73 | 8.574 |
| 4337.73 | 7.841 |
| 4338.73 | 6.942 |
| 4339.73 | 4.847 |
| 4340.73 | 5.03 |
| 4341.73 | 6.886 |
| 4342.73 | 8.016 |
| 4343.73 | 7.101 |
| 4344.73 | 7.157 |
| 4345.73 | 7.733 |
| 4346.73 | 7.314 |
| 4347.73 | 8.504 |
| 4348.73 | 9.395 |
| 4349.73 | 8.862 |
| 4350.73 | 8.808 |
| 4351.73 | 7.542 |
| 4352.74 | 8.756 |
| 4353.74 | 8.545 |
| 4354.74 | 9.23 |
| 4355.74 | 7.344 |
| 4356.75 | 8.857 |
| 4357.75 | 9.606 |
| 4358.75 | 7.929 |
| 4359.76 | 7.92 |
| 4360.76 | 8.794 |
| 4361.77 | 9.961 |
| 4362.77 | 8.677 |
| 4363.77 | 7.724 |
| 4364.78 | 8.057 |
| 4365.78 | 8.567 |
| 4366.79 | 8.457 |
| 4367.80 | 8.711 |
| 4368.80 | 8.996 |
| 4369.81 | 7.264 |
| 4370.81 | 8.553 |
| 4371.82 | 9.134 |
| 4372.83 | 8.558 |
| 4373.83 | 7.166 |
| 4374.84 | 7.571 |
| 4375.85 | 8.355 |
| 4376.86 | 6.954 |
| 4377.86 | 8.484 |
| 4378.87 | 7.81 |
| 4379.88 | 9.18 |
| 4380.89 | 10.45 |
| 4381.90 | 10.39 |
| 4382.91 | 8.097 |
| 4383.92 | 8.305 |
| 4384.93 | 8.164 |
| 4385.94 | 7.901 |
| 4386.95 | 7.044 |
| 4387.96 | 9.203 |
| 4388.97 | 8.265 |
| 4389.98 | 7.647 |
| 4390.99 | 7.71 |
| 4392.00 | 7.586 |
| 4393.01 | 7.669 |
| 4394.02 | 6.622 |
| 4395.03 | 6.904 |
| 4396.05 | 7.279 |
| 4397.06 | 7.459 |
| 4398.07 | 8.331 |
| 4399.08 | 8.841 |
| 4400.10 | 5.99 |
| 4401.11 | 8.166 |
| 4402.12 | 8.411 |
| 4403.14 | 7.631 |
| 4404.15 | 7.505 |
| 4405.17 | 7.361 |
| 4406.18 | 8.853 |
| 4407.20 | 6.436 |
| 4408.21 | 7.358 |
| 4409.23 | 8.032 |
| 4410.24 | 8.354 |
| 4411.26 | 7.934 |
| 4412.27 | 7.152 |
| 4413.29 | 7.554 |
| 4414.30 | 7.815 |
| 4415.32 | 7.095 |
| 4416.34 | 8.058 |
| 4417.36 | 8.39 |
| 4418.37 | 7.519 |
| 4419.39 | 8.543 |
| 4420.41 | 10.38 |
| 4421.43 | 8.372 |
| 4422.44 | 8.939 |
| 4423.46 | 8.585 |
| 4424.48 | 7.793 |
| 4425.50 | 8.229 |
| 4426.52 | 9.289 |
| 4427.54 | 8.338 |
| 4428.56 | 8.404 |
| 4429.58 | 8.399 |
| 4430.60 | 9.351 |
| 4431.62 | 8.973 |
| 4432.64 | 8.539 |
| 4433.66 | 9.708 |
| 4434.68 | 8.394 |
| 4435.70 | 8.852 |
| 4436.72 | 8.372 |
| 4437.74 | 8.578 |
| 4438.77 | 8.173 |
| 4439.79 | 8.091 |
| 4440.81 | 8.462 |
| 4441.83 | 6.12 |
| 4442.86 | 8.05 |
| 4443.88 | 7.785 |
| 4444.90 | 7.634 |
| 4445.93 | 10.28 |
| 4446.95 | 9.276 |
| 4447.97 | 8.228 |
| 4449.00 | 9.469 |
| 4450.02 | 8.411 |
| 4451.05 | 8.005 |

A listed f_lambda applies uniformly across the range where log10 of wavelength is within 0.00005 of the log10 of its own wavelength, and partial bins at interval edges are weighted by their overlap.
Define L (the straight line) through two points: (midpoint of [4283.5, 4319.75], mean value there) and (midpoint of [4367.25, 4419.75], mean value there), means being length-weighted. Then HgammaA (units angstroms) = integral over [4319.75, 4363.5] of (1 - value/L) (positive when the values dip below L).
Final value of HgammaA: -1.8 angstroms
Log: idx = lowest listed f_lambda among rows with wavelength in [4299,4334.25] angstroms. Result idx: 5.874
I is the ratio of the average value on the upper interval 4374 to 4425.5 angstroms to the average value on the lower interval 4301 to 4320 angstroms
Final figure 1.06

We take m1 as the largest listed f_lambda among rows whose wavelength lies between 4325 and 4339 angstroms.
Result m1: 9.307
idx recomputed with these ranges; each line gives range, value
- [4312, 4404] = 4.847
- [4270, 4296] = 6.367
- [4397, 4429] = 5.99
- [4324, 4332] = 6.951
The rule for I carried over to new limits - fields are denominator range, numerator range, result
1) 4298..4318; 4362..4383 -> 1.15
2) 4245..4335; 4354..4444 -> 1.04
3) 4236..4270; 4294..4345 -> 0.89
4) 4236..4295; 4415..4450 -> 1.03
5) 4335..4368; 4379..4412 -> 0.99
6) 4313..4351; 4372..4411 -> 1.02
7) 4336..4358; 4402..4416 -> 0.98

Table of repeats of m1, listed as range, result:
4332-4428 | 10.45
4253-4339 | 9.851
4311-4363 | 9.961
